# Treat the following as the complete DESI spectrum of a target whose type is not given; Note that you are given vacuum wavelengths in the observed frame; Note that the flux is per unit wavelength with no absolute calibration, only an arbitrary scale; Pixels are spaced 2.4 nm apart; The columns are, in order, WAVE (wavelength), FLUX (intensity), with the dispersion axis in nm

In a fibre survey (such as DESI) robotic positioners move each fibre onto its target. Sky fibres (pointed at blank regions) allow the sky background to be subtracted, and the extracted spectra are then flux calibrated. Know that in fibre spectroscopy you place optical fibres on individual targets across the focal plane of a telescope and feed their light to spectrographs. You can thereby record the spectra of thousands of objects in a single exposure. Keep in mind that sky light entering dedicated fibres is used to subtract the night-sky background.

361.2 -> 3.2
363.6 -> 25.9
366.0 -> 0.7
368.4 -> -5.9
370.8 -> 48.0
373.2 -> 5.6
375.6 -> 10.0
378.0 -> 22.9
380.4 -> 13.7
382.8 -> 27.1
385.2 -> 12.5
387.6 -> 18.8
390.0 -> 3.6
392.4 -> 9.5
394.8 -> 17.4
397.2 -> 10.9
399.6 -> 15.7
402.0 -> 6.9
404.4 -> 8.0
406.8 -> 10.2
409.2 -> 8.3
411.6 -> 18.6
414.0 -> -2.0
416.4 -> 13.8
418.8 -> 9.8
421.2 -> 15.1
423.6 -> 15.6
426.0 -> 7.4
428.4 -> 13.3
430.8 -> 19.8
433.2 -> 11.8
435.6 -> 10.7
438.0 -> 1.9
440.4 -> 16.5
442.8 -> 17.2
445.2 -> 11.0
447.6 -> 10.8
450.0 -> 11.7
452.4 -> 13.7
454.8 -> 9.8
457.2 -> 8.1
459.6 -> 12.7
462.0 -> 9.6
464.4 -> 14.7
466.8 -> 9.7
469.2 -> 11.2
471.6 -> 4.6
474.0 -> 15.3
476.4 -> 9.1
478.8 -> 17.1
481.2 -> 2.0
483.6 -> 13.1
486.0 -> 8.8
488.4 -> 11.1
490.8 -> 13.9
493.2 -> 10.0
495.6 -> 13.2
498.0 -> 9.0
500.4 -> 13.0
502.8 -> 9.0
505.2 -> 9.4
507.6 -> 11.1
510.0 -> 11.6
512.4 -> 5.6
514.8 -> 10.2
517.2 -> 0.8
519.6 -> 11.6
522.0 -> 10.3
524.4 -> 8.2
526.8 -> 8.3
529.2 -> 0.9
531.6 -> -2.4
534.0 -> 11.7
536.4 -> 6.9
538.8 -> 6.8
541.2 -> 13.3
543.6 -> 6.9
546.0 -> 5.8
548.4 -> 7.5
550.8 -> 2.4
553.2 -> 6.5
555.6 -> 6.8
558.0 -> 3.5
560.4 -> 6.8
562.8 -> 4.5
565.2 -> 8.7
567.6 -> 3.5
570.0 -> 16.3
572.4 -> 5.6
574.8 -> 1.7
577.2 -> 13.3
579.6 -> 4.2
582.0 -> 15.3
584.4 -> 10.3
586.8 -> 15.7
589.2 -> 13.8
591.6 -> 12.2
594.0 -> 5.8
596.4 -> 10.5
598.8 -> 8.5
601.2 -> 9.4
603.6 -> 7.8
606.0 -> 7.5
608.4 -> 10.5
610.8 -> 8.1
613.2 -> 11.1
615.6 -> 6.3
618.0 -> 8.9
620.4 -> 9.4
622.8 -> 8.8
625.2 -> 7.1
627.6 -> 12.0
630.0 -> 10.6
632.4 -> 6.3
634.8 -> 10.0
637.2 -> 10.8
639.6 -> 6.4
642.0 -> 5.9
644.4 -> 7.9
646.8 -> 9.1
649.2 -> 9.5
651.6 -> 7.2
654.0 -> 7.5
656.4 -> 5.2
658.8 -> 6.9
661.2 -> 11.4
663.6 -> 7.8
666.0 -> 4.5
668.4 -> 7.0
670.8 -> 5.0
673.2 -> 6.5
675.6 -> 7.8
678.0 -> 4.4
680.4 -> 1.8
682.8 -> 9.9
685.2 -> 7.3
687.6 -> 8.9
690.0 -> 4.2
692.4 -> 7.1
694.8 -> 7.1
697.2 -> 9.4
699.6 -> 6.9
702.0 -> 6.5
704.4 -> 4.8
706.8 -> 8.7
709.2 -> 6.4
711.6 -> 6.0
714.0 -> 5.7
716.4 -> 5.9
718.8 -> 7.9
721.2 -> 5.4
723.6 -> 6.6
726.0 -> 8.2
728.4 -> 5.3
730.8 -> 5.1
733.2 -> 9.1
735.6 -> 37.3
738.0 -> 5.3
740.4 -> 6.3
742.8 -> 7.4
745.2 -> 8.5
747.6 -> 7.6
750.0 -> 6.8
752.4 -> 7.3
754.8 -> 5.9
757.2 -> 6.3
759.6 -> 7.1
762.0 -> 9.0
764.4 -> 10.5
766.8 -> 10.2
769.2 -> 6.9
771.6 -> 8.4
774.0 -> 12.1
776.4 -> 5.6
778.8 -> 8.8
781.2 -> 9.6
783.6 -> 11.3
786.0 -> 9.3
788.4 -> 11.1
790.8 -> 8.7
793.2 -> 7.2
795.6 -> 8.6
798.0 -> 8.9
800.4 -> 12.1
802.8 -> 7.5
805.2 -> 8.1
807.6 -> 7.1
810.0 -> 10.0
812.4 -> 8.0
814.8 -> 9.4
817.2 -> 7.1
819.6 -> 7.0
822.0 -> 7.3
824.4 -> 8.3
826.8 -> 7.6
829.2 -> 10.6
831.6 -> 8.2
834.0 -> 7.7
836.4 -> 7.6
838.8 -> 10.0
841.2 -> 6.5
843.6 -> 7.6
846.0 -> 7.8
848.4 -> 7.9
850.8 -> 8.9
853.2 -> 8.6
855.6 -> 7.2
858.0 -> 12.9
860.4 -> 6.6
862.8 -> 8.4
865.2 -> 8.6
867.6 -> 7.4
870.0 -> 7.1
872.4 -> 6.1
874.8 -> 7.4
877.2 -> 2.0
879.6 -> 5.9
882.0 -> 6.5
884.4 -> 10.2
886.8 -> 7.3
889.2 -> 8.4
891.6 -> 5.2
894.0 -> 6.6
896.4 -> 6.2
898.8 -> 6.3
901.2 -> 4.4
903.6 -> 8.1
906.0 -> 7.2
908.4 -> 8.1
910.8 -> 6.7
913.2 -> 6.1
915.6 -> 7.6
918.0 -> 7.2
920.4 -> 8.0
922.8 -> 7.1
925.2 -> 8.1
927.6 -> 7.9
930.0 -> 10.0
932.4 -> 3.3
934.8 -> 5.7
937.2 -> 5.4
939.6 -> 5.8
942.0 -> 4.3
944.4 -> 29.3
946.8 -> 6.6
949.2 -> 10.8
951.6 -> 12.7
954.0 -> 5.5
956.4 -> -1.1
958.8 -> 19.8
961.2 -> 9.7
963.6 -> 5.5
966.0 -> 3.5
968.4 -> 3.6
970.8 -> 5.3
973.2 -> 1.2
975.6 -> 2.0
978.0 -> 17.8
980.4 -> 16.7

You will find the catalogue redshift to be 0.974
